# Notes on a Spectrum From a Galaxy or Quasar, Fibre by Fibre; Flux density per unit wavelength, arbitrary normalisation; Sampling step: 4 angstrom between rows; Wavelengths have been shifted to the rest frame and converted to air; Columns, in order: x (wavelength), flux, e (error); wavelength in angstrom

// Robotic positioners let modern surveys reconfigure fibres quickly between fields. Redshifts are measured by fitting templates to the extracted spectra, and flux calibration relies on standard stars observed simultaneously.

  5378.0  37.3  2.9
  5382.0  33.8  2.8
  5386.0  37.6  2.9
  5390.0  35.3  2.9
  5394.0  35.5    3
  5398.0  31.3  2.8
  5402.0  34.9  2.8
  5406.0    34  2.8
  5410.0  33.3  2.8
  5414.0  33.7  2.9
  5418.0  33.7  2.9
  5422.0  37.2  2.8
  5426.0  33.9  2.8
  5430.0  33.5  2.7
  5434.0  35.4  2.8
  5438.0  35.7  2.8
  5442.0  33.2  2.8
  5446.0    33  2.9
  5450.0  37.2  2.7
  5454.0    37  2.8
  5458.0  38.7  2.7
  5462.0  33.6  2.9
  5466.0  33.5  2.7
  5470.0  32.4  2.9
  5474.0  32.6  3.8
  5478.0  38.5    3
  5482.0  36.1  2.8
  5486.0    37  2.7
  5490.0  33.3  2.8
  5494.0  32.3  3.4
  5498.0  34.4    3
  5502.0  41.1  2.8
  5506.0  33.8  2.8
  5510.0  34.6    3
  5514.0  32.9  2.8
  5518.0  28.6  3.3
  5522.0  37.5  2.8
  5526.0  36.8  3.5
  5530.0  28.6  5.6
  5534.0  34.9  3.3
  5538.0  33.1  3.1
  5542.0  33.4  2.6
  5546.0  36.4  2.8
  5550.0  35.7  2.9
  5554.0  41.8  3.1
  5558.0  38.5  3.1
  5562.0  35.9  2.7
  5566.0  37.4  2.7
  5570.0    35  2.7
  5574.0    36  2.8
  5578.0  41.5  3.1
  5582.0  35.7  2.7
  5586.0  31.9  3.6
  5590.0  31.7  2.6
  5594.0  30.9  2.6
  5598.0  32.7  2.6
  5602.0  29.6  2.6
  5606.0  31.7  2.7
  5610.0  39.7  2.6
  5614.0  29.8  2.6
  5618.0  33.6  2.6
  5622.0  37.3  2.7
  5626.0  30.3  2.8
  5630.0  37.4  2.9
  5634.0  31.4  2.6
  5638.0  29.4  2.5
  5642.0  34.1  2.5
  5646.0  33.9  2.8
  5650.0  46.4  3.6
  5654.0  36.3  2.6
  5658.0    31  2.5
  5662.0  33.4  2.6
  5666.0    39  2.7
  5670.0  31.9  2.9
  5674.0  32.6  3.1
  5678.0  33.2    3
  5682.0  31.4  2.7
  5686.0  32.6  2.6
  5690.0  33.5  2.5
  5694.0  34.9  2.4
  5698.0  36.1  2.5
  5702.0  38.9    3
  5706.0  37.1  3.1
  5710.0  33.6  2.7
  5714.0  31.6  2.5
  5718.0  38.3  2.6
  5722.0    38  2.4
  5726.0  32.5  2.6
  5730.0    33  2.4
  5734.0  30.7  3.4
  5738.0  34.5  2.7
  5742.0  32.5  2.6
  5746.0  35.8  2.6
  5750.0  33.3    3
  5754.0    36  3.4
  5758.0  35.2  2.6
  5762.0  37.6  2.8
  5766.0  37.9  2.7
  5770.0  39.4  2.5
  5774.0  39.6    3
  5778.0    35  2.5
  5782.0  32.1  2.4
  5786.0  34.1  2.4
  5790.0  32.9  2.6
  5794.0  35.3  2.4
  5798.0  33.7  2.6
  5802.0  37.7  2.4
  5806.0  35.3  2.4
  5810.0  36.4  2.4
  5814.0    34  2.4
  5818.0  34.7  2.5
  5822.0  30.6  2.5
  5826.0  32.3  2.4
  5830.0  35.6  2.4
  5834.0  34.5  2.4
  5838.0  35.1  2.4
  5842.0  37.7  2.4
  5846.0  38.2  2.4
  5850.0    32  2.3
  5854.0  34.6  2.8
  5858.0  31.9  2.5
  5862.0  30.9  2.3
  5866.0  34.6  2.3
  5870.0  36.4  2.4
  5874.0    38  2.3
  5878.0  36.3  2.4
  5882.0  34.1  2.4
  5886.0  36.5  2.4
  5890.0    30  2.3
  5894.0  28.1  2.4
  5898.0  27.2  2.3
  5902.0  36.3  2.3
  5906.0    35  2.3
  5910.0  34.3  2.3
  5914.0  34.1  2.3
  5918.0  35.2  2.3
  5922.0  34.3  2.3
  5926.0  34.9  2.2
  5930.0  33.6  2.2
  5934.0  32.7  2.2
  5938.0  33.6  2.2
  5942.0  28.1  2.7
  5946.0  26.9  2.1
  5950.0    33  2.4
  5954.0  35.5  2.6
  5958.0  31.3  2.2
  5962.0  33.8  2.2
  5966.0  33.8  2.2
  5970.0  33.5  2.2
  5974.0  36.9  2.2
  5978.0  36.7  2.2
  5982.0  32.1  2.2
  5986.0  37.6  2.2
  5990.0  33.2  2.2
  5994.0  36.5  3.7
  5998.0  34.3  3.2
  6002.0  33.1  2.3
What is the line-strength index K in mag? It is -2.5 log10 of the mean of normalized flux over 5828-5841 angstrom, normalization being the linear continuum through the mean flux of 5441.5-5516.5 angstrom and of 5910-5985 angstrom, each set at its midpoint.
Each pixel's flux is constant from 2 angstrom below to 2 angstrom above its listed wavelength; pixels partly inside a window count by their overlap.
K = -0.05 mag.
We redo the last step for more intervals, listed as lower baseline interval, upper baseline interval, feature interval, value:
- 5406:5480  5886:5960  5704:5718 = -0.037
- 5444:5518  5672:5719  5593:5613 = 0.057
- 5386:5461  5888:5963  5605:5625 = -0.012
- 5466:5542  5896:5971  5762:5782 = -0.118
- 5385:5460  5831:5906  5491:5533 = 0.022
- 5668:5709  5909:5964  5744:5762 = -0.047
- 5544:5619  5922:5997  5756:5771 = -0.093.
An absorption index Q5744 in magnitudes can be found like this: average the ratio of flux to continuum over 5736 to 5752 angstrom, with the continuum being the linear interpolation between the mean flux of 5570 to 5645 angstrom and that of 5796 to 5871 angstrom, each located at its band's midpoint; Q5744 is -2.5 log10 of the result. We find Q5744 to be 0.00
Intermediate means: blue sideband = 33.6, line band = 34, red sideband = 34.5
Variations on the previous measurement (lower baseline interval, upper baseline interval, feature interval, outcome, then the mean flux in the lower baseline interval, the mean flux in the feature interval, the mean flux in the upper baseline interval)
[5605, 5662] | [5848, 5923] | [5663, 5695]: 0.02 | 34.5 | 33.6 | 33.7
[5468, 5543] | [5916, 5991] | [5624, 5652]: -0.02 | 34.3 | 34.7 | 33.5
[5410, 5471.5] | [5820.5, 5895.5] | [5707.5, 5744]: 0.01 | 34.8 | 33.9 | 34.1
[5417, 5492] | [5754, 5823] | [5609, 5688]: 0.04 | 35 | 34.2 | 35.5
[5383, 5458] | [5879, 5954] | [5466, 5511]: -0.02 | 34.8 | 35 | 32.8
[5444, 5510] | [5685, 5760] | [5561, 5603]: 0.02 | 35.3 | 34.5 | 34.7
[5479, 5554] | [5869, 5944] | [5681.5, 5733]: -0.02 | 34.7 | 34.7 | 33.6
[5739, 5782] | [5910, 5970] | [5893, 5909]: 0.05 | 36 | 32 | 33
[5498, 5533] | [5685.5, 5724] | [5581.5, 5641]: 0.07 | 34.3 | 32.8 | 35.6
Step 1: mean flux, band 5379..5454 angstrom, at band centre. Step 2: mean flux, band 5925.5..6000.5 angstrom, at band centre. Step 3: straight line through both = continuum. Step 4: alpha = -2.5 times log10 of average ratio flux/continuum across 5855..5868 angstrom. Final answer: 0.04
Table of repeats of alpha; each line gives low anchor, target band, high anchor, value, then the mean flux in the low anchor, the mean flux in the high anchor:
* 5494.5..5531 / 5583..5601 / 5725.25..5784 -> 0.09 mag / 34.3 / 35.1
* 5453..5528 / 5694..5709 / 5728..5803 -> -0.05 mag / 35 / 35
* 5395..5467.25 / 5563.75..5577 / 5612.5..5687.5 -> -0.07 mag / 34.6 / 34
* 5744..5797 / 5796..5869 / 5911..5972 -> 0.01 mag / 35.7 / 33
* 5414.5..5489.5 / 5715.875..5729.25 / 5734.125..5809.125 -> -0.02 mag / 35.1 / 35.3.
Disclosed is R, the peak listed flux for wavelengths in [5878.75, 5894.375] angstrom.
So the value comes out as 36.5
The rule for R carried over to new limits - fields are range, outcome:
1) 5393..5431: 37.2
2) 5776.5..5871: 38.2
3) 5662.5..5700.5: 39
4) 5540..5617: 41.8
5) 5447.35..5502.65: 41.1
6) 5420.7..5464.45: 38.7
